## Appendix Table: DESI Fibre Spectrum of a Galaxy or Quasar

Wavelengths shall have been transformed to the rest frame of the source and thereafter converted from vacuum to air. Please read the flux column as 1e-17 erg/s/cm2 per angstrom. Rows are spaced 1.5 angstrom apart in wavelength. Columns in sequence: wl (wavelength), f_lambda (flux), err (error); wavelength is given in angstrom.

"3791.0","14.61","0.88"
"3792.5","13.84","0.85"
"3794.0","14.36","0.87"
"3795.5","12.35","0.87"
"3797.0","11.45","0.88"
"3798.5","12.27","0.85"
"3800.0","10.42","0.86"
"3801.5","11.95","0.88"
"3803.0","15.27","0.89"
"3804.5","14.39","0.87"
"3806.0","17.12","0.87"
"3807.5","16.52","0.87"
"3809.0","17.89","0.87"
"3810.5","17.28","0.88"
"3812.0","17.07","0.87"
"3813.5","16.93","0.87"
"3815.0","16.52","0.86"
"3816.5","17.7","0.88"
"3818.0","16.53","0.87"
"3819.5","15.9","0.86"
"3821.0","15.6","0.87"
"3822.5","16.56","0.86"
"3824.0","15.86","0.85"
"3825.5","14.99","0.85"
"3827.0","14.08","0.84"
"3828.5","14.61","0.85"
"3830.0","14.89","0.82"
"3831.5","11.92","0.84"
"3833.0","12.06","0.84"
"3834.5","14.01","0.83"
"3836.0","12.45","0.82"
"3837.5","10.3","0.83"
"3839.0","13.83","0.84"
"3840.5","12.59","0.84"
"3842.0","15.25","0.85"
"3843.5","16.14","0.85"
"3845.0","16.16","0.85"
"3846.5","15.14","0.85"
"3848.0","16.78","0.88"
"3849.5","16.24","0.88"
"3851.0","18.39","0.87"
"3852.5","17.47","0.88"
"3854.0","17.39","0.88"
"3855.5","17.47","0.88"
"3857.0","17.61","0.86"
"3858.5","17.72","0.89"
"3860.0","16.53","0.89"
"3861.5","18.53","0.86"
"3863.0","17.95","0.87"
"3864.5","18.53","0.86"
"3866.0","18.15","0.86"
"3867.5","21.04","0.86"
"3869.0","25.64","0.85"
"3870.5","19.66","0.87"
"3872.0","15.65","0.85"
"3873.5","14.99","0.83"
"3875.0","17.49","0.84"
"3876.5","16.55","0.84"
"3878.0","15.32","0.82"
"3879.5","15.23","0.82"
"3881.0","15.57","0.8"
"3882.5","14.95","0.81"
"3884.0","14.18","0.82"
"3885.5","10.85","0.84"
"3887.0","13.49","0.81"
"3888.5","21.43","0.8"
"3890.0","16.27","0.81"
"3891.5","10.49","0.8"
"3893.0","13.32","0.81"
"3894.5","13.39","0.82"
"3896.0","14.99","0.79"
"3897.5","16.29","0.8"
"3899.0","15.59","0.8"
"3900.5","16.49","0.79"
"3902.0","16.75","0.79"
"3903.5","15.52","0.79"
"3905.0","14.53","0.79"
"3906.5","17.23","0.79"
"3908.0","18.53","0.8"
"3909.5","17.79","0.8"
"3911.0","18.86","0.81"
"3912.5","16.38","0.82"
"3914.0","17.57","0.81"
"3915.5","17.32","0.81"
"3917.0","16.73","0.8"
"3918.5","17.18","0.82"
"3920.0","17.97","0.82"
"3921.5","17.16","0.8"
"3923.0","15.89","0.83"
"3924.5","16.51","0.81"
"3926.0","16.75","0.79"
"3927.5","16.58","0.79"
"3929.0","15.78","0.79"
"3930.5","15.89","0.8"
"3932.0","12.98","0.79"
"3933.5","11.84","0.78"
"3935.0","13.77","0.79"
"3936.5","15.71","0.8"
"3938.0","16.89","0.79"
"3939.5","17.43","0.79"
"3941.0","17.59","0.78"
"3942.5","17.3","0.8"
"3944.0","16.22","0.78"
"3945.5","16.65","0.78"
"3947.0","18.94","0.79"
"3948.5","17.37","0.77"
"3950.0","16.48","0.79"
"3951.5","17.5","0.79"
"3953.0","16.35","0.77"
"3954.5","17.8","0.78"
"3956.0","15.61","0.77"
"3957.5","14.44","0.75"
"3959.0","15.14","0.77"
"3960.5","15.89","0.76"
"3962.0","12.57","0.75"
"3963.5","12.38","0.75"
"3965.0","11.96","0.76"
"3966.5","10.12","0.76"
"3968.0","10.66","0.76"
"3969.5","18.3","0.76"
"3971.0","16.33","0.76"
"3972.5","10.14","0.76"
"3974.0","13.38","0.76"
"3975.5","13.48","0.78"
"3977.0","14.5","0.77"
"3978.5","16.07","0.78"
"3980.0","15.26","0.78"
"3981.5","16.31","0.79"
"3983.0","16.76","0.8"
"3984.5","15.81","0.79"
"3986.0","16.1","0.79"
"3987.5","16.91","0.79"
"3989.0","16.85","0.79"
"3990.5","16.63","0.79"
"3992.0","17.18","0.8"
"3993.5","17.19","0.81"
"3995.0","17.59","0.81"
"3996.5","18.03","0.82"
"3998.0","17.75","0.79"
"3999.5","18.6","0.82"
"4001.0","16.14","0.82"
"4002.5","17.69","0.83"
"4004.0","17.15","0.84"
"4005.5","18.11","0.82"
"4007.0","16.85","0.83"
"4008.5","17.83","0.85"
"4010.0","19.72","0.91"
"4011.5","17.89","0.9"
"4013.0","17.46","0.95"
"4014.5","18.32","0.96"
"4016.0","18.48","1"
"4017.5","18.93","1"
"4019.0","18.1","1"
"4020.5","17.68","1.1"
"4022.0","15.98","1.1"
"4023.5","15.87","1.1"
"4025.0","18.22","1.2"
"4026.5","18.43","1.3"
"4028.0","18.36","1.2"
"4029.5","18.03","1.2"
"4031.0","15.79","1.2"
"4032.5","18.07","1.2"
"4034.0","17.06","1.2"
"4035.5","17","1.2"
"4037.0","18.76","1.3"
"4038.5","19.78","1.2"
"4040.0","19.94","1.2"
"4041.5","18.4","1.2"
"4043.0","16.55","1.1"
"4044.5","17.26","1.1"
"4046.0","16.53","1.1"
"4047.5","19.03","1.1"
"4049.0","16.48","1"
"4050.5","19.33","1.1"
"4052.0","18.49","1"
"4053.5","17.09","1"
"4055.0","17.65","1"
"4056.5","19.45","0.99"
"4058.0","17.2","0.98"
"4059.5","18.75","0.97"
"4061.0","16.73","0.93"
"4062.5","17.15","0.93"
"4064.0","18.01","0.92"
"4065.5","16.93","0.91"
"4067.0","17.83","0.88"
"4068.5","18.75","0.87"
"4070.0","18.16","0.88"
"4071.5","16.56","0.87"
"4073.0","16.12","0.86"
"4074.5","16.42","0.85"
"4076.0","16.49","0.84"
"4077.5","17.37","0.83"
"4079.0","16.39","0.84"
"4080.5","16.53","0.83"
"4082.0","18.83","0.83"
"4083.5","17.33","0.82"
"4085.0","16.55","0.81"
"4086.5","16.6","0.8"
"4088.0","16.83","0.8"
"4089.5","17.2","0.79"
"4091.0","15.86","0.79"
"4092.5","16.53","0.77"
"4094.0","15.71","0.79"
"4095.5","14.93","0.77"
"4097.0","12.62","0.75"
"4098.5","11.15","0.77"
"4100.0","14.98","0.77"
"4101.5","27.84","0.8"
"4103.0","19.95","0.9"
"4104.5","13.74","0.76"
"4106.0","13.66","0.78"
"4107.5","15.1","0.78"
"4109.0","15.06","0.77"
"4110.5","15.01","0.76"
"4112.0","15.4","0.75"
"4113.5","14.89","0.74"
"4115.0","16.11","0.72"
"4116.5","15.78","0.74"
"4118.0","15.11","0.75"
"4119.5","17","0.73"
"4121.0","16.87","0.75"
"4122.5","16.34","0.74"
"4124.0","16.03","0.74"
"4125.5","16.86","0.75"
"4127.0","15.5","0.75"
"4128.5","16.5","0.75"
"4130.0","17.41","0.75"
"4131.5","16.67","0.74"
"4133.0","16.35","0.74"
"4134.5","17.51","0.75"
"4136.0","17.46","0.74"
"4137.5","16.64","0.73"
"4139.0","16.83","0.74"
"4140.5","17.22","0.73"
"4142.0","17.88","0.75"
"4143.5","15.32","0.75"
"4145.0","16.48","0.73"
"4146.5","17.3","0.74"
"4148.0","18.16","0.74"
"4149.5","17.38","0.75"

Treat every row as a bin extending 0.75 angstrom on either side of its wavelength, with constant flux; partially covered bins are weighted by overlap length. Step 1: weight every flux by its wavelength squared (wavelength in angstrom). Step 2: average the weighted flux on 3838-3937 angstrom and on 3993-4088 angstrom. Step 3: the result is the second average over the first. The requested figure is 1.17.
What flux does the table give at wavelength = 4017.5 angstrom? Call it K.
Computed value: 18.93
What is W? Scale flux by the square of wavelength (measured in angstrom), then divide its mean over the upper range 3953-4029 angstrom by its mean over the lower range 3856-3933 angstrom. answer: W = 1.0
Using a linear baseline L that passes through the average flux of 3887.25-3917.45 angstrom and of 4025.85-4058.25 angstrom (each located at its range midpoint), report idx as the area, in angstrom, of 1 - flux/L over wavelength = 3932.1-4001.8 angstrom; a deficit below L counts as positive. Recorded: 5.5 angstrom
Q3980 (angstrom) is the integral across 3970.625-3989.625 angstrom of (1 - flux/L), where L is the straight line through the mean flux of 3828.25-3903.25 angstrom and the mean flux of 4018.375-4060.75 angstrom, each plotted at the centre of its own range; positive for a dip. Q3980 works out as 2.2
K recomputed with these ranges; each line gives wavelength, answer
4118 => 15.11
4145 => 16.48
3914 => 17.57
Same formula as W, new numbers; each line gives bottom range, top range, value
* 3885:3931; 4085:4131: 1.10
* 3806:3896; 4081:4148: 1.17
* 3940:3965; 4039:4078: 1.16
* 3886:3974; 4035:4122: 1.16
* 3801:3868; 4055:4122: 1.19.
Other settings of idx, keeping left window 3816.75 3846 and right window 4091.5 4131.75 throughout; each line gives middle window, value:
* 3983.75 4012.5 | -3.69 angstrom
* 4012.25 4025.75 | -1.88 angstrom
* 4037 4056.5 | -3.07 angstrom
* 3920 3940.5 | -0.99 angstrom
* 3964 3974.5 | 1.57 angstrom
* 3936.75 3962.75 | -2.31 angstrom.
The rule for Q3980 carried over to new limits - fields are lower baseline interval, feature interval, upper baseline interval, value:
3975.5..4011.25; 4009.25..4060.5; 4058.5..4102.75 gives -3.0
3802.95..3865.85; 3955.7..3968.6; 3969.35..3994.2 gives 2.1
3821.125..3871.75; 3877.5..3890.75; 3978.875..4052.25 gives 1.0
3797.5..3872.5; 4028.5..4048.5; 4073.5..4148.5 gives -1.9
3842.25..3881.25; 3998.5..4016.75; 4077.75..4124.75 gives -1.3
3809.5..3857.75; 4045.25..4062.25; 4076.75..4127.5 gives -1.9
